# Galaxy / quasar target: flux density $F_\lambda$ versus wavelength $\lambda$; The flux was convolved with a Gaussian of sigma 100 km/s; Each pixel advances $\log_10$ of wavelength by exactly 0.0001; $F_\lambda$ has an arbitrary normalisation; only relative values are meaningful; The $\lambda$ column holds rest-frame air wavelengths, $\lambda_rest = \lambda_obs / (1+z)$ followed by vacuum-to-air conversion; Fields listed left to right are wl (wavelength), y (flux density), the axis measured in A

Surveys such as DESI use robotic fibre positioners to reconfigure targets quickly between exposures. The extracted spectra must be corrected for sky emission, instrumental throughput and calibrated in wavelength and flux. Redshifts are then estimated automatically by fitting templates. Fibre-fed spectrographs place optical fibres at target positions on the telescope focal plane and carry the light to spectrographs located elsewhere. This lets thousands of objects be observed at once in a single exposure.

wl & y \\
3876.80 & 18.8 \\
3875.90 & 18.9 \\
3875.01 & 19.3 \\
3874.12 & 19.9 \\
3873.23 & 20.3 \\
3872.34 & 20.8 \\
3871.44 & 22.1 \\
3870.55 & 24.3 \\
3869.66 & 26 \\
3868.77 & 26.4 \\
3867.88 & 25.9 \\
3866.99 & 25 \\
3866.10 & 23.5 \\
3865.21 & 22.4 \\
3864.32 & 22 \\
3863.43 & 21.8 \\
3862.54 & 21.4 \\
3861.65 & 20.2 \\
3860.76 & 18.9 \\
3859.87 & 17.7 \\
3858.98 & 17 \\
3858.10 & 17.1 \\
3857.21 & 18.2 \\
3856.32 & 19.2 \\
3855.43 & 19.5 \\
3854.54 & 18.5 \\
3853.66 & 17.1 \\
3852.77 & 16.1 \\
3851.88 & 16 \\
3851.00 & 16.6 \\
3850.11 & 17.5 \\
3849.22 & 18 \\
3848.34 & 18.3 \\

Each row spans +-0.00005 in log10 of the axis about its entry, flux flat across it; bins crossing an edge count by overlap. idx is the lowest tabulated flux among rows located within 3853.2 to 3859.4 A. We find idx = 17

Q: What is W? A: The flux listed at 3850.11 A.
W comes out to 17.5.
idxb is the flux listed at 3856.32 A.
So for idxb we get 19.2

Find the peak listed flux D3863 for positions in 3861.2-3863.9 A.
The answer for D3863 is 21.8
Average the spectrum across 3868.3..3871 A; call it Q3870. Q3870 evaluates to 25.6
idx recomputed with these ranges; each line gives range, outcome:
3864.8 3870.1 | 22.4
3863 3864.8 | 21.8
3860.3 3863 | 18.9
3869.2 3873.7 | 20.3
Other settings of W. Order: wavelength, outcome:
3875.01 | 19.3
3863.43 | 21.8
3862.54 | 21.4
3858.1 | 17.1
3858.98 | 17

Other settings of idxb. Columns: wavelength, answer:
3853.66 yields 17.1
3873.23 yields 20.3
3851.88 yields 16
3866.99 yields 25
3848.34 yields 18.3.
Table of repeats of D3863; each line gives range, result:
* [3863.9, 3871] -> 26.4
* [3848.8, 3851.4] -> 18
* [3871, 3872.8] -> 22.1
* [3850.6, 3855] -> 18.5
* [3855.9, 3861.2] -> 19.2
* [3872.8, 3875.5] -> 20.3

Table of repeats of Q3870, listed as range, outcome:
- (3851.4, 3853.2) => 16.1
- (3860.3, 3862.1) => 19.5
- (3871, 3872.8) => 21.4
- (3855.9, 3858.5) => 18.1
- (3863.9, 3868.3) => 23.8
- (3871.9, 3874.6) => 20.4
